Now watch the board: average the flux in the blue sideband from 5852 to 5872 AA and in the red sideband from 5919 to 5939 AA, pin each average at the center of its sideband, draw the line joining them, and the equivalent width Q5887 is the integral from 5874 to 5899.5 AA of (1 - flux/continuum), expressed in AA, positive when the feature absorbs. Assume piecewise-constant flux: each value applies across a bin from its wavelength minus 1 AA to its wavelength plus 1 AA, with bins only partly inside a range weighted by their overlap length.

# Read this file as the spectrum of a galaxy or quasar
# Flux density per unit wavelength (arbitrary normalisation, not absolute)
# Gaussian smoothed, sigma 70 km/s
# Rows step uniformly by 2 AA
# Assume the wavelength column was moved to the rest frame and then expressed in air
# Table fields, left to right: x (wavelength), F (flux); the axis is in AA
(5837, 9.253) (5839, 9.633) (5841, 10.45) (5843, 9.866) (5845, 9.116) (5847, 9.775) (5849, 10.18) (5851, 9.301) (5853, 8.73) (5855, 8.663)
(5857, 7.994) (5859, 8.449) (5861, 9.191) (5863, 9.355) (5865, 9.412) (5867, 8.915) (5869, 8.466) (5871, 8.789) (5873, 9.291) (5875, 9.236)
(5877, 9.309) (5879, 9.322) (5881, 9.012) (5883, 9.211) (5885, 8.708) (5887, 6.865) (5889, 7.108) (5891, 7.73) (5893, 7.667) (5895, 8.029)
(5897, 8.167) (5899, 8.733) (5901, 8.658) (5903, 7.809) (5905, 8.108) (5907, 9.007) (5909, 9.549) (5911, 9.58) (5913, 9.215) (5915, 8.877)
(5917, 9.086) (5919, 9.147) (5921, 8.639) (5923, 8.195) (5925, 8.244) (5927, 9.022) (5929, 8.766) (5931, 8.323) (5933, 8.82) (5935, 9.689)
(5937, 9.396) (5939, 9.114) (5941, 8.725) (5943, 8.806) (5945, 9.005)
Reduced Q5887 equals 1.22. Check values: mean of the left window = 8.8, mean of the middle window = 8.39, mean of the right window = 8.82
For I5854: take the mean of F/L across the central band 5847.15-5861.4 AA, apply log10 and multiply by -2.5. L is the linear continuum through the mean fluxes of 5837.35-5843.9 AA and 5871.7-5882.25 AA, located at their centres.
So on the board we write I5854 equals 0.08 mag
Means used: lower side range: 9.91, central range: 8.97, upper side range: 9.22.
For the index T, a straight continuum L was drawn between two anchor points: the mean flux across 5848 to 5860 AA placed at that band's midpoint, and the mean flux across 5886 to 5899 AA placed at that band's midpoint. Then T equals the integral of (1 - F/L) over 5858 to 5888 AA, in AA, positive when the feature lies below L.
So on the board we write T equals -2.2 AA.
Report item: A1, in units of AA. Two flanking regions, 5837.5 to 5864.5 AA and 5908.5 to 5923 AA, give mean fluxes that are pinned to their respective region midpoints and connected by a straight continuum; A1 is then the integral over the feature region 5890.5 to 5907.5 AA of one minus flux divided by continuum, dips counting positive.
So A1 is 1.7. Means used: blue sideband 9.29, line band 8.2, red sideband 9.08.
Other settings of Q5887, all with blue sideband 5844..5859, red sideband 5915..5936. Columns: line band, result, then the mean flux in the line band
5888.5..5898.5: 1.22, 7.82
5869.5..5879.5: -0.18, 9.15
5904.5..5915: -0.31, 9.12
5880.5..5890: 0.86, 8.14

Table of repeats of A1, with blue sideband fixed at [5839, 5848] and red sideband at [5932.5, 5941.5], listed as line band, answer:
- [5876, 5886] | 0.5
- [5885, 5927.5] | 4.2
